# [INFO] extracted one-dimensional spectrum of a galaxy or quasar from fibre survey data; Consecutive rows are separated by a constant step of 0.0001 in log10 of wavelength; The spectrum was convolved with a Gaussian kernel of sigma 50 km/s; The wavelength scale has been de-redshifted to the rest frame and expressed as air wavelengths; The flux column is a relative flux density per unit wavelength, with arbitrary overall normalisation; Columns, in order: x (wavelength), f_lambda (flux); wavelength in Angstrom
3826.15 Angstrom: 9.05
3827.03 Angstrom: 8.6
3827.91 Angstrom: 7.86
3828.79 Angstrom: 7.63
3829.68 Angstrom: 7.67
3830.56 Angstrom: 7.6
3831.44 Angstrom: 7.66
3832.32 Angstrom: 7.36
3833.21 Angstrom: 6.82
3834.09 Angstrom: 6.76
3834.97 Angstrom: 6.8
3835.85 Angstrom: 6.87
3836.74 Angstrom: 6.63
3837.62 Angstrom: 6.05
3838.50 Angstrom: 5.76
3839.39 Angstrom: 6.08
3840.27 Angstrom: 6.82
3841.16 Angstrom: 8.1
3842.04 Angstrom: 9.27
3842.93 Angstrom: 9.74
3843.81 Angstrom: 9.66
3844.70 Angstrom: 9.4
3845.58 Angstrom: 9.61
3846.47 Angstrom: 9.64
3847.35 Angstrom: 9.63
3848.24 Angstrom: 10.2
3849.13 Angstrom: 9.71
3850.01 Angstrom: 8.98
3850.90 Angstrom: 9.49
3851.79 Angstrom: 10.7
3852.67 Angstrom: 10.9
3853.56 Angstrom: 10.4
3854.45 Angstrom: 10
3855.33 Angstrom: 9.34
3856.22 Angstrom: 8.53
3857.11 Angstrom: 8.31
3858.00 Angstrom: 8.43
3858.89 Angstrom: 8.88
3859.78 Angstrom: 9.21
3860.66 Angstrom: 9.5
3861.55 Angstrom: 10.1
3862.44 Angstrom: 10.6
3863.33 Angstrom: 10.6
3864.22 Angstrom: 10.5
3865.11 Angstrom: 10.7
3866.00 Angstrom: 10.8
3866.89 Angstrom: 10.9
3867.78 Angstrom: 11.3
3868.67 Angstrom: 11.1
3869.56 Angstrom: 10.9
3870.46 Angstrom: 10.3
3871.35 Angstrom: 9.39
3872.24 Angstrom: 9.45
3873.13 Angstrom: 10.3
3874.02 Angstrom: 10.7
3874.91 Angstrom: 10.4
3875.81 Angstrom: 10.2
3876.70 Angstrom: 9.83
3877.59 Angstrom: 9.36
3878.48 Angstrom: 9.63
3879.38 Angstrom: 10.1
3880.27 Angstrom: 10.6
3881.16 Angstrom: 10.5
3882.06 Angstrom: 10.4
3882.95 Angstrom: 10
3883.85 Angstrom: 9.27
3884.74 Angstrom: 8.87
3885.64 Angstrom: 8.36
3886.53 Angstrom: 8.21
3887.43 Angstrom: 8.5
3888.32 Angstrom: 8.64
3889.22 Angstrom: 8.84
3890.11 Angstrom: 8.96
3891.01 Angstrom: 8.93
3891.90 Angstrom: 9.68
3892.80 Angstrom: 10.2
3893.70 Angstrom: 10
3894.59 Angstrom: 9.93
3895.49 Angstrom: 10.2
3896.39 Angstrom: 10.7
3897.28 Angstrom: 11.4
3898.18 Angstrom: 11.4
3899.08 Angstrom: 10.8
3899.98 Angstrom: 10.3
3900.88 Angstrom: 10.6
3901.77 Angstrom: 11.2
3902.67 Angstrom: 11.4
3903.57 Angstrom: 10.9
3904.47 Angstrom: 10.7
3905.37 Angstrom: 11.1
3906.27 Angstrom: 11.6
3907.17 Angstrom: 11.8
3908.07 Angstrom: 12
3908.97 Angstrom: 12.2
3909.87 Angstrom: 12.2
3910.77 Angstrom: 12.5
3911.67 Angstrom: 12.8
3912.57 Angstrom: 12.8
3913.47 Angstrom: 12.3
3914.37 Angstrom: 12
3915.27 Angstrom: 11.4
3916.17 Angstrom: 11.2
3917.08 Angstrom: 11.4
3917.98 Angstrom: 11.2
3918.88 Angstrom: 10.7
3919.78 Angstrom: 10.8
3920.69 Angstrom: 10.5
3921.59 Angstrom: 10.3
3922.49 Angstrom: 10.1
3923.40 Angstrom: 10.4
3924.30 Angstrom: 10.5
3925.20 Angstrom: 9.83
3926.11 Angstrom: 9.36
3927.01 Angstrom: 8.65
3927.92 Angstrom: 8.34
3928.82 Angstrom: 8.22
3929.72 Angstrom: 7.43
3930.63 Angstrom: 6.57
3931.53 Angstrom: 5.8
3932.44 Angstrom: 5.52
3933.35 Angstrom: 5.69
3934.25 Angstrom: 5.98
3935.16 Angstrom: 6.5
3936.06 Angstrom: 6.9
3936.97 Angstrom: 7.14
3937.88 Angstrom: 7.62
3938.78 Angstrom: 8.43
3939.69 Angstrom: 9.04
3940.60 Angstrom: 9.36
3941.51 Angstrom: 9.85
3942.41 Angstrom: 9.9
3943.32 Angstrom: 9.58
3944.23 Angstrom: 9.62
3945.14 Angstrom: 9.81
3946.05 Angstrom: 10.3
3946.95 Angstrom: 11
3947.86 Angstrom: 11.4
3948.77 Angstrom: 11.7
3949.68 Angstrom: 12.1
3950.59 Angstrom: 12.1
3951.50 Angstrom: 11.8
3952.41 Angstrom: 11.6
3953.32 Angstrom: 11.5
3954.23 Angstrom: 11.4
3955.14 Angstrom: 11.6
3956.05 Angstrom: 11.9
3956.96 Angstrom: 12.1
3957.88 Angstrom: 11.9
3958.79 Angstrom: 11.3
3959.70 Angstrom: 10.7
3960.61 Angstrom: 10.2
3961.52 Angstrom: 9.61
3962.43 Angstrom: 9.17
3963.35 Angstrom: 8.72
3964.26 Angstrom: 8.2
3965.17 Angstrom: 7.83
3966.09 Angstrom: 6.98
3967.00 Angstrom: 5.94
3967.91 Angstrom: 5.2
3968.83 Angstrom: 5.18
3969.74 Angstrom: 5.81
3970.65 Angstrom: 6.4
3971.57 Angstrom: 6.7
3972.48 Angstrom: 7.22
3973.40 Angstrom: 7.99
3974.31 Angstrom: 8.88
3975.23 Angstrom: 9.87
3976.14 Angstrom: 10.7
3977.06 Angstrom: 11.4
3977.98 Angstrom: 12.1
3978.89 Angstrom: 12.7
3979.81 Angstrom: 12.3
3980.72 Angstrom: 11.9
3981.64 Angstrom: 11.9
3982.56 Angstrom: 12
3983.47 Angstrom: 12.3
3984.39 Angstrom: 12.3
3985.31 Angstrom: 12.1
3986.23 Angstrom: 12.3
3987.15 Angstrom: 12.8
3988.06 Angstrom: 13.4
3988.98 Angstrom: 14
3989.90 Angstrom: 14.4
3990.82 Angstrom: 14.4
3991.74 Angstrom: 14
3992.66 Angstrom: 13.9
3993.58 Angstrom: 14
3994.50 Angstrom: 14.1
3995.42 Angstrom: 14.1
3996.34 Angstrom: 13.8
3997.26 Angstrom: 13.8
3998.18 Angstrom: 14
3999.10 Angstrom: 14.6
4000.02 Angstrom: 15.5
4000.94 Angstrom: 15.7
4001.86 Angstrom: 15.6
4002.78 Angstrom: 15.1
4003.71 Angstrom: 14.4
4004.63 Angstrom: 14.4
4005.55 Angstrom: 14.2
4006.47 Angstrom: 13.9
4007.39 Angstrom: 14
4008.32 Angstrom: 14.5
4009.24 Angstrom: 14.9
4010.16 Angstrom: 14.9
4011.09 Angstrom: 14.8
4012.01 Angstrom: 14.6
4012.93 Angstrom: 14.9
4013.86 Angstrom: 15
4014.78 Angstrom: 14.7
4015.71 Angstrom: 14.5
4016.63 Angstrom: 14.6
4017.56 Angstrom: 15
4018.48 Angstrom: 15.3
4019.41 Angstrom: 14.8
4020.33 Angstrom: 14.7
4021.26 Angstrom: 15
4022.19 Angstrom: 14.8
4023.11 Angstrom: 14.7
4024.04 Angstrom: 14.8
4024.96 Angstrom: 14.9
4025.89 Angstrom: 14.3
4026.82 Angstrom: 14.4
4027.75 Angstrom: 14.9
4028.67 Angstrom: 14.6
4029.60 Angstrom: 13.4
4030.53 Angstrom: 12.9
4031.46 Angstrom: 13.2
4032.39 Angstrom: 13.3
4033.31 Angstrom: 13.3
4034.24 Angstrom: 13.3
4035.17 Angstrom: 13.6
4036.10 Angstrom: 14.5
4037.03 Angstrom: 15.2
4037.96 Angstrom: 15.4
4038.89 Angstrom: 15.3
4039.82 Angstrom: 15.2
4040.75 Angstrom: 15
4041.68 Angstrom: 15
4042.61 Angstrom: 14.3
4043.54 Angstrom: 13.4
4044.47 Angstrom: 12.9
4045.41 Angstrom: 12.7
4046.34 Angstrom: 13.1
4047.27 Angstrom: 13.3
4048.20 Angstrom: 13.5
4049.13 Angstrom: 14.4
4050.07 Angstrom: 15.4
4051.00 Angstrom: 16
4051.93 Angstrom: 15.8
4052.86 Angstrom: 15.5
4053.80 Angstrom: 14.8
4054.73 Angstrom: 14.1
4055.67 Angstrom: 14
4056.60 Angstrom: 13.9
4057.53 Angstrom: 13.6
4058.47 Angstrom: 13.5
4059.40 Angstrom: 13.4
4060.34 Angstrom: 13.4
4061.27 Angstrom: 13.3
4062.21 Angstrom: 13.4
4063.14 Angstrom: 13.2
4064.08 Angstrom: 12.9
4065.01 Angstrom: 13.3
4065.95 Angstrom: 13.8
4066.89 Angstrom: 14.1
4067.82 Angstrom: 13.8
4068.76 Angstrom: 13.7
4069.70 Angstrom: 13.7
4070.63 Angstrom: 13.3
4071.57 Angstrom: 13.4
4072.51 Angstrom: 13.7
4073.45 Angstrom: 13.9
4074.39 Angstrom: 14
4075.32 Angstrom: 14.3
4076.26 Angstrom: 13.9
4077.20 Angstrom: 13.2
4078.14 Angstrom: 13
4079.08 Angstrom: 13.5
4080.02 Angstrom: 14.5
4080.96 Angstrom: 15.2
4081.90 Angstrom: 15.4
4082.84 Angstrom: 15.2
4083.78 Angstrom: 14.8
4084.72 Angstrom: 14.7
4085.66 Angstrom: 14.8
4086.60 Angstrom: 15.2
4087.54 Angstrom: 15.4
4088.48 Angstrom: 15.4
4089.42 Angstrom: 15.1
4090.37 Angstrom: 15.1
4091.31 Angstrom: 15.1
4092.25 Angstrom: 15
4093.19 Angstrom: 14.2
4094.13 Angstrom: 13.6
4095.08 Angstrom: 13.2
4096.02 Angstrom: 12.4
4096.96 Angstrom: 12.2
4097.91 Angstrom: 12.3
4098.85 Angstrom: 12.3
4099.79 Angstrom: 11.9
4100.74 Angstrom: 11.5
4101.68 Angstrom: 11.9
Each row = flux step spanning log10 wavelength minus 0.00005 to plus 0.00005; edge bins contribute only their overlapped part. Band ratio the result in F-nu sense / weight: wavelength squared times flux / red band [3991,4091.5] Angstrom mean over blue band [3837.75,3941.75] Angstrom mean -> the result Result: 1.6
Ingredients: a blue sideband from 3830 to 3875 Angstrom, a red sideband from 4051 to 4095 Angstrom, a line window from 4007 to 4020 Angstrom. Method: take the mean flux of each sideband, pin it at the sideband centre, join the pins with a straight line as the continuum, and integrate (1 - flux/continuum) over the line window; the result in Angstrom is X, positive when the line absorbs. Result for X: -2.0 Angstrom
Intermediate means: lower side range 9.15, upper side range 14.2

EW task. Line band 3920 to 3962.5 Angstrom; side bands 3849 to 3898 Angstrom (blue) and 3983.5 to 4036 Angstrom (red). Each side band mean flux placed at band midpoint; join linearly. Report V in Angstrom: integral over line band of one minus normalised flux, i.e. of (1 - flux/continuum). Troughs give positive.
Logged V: 8.68 Angstrom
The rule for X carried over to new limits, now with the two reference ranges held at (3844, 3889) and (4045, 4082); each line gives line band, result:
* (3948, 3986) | 5.7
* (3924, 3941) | 5.3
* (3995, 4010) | -2.3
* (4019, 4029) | -1.2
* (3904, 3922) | -1.3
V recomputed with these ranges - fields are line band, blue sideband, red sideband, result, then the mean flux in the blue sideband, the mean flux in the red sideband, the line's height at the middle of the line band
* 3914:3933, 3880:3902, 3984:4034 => 2.6 Angstrom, 9.84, 14.3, 11.1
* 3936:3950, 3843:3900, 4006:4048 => 2.7 Angstrom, 9.88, 14.3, 11.9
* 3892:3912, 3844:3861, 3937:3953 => -2.5 Angstrom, 9.52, 10.2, 9.9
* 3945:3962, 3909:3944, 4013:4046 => -0.9 Angstrom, 9.47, 14.4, 10.8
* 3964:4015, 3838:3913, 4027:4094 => 1.8 Angstrom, 10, 14.2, 12.6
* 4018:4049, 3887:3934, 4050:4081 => -2.5 Angstrom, 10.2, 13.9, 13.1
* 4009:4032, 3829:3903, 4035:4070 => -2.2 Angstrom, 9.41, 14.1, 13.3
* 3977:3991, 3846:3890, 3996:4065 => 0.4 Angstrom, 9.81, 14.3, 13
